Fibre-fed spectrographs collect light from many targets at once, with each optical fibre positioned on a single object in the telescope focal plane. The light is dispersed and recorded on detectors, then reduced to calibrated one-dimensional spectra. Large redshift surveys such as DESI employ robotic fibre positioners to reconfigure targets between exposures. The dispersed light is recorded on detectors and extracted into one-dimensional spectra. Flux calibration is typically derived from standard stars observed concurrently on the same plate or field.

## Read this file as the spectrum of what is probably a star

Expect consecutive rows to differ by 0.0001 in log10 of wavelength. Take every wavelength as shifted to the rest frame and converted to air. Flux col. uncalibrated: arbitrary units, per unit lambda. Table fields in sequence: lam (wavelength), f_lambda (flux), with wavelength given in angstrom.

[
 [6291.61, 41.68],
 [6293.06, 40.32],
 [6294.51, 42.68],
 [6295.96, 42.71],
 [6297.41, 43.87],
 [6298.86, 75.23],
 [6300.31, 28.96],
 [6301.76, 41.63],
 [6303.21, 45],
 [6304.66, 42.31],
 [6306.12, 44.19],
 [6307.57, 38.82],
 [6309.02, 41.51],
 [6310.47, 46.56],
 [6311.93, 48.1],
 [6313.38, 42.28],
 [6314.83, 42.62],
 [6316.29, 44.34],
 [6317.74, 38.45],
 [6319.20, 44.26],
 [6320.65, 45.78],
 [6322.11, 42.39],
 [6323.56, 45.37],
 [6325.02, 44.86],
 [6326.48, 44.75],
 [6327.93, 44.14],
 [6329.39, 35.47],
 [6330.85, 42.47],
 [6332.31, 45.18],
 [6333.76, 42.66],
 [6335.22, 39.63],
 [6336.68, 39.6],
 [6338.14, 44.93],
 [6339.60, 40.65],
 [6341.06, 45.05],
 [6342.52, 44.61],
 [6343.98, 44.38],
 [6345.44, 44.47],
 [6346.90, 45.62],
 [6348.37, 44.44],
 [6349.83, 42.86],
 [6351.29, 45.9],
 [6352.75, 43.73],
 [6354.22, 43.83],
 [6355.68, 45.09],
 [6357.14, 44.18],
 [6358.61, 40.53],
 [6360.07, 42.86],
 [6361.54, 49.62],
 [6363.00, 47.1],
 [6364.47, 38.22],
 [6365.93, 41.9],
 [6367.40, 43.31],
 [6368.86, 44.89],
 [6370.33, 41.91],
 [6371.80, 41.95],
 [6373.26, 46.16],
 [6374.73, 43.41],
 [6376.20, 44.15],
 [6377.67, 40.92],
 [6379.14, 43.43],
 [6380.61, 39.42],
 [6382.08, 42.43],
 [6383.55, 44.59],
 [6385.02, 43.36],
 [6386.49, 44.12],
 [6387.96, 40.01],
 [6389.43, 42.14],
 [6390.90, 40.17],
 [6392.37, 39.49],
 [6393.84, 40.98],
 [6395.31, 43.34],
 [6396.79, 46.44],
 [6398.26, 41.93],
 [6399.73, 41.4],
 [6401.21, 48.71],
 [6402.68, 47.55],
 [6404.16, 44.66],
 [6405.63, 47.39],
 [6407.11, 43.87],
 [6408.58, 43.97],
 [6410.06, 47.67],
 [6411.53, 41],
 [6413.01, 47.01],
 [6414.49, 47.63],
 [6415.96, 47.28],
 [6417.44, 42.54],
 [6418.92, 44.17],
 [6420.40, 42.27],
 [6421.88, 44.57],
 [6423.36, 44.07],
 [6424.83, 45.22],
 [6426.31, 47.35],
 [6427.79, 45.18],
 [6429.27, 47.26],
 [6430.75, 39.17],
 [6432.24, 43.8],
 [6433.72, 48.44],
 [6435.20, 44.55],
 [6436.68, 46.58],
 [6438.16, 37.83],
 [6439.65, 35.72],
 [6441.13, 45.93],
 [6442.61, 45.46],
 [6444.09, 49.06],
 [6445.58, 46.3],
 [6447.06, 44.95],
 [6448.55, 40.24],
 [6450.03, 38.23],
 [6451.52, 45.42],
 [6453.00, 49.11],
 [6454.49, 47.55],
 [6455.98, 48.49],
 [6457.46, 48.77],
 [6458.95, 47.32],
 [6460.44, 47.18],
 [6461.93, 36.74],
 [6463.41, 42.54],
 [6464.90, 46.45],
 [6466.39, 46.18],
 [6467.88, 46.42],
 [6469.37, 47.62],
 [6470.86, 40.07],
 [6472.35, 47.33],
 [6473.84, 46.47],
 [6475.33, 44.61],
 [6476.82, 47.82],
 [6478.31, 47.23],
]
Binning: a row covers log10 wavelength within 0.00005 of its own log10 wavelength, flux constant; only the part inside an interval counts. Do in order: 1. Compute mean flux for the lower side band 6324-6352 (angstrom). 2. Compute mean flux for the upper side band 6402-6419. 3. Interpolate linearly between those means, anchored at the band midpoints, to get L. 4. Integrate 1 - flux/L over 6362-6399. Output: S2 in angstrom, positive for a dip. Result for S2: 1.5 angstrom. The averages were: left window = 43.3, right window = 45.4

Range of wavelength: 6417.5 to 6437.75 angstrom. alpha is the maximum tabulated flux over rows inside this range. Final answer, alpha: 48.44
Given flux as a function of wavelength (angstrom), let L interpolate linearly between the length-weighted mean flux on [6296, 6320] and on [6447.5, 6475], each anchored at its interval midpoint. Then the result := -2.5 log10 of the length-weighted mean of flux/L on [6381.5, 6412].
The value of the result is 0.03 mag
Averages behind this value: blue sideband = 44.2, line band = 43.6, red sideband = 45.1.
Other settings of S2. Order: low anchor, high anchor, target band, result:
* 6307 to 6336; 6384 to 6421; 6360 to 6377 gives -0.1 angstrom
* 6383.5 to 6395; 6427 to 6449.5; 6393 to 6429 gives -1.8 angstrom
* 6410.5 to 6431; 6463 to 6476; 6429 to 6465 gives 0.5 angstrom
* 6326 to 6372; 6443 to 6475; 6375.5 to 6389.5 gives 0.5 angstrom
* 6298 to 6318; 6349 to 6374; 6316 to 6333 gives 0.4 angstrom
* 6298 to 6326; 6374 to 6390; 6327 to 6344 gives 0.5 angstrom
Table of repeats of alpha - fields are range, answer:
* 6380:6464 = 49.11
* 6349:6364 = 49.62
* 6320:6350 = 45.78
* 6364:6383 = 46.16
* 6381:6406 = 48.71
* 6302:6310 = 45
